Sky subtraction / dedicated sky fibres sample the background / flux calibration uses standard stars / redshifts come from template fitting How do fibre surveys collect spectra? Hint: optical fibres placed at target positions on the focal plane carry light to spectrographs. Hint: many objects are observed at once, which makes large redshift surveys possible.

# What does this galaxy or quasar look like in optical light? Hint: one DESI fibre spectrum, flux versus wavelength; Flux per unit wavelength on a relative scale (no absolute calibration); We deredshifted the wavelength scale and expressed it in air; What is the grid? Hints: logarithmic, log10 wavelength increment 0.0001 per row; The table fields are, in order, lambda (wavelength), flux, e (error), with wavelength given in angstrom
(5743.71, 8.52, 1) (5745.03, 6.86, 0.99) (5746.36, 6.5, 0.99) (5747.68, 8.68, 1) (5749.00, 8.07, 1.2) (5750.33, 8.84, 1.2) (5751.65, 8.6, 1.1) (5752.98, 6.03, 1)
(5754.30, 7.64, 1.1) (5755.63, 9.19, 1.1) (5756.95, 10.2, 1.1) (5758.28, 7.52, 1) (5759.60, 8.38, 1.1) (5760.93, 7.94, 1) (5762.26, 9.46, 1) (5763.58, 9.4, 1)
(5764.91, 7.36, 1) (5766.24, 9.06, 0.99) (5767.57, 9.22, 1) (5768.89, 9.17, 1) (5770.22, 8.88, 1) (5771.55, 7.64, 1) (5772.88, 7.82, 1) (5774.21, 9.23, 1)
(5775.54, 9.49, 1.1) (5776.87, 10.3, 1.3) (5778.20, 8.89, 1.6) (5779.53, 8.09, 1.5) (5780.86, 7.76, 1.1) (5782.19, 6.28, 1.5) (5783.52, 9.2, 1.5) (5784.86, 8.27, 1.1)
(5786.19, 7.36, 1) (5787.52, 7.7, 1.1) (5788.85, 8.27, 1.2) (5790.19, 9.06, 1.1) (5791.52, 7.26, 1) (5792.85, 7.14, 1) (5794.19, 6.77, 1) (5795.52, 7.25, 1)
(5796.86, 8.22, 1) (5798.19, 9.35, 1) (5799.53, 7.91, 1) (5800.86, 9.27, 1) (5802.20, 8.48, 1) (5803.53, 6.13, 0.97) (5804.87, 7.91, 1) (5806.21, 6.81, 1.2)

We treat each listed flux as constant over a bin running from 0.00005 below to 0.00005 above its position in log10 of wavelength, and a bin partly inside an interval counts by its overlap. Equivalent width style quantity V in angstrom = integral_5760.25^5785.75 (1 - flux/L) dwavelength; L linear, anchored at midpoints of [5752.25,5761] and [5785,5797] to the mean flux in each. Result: -2.2 angstrom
